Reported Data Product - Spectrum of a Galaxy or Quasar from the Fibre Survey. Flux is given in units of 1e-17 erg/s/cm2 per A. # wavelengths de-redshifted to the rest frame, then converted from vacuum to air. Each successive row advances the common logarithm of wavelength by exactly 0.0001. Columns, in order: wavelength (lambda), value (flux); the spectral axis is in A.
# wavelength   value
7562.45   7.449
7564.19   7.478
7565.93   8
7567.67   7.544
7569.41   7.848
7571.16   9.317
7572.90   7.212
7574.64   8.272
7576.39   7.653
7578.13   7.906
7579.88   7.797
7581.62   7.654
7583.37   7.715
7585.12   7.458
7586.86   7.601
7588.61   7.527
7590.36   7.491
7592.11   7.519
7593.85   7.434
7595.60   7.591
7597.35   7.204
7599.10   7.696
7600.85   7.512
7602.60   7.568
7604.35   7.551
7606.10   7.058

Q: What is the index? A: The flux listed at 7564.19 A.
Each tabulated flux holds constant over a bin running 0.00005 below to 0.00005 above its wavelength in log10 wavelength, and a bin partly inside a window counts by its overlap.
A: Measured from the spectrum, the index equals 7.478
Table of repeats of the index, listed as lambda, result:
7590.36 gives 7.491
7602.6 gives 7.568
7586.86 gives 7.601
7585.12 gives 7.458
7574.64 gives 8.272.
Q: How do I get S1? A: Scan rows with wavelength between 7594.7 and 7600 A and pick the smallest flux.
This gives 7.204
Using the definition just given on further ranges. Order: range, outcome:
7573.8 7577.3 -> 7.653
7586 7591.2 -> 7.491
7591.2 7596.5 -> 7.434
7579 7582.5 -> 7.654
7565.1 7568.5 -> 7.544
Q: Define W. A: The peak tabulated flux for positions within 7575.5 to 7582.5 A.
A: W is 7.906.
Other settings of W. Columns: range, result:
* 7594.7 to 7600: 7.696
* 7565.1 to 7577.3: 9.317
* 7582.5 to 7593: 7.715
